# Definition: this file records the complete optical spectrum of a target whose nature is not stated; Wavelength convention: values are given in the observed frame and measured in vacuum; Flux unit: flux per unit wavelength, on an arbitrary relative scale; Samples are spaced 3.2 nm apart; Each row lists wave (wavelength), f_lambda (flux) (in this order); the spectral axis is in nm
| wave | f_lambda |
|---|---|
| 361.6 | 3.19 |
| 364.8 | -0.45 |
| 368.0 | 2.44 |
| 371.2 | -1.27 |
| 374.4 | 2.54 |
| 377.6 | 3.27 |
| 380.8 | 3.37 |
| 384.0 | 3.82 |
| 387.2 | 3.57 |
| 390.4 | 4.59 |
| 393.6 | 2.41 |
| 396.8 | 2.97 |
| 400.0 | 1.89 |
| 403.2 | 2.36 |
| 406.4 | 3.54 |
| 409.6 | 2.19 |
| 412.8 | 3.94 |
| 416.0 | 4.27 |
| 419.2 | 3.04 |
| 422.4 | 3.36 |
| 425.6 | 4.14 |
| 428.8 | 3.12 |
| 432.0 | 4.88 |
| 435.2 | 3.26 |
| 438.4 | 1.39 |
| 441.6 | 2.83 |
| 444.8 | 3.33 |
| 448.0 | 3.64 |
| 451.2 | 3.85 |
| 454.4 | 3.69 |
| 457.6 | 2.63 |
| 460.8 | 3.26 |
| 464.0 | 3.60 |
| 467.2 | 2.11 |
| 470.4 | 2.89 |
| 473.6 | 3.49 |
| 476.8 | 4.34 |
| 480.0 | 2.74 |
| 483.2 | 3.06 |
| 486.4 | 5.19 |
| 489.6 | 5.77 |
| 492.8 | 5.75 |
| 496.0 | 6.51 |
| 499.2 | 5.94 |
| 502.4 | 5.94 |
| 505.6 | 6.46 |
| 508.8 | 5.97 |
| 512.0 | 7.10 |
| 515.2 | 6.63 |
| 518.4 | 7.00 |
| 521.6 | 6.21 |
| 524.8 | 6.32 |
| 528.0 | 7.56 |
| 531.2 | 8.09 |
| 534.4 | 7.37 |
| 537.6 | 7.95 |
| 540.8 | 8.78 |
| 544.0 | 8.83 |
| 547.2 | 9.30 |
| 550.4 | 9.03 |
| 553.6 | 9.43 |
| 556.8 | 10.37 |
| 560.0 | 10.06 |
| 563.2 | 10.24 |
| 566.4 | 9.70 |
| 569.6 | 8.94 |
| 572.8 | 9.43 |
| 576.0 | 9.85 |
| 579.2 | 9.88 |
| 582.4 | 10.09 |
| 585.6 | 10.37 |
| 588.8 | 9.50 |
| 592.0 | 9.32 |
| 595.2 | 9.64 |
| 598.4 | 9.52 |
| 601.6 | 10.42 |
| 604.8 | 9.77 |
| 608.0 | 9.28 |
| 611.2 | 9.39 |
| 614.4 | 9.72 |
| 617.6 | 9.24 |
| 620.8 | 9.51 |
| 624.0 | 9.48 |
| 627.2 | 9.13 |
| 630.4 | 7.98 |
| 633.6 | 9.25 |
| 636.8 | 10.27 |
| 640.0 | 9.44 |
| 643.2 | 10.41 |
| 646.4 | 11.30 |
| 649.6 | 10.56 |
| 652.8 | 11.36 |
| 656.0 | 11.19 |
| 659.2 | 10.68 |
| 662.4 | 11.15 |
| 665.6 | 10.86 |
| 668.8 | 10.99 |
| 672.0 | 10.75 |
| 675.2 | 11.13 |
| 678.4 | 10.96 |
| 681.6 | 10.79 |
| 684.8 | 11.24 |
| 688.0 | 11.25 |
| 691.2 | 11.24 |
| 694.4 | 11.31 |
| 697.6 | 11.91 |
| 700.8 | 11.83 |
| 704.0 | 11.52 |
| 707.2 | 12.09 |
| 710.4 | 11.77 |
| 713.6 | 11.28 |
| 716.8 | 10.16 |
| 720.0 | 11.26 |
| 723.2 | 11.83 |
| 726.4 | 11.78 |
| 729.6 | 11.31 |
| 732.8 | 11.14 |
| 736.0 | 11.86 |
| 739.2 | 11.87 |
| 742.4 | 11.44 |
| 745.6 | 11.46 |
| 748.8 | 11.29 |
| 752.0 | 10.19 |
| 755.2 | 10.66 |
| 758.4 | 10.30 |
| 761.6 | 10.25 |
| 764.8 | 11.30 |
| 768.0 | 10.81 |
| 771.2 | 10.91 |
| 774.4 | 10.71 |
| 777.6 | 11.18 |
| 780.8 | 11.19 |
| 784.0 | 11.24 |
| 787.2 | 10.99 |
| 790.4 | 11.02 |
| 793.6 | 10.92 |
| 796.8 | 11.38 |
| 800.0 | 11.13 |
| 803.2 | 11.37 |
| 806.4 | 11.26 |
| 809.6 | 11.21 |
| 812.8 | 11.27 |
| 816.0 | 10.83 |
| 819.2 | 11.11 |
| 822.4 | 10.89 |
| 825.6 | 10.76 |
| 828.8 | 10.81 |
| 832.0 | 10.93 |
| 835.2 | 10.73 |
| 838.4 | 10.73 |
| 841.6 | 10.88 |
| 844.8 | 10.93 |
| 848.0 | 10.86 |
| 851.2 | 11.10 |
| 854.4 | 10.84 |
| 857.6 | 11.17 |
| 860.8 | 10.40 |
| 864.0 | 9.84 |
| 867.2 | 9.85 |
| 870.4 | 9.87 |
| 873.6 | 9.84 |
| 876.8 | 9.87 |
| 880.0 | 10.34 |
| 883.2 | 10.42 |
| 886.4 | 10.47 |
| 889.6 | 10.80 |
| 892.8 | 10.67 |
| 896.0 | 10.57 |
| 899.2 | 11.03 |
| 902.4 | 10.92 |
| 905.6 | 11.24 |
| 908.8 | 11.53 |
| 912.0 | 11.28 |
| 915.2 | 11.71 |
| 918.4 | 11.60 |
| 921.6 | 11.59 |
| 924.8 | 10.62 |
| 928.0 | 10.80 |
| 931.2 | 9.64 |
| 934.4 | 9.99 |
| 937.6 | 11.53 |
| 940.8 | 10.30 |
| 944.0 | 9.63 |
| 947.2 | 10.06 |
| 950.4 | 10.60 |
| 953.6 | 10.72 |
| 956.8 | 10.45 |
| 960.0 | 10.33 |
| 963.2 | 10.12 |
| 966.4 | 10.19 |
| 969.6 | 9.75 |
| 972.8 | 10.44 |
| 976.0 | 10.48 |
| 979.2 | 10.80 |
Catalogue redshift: 0.22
